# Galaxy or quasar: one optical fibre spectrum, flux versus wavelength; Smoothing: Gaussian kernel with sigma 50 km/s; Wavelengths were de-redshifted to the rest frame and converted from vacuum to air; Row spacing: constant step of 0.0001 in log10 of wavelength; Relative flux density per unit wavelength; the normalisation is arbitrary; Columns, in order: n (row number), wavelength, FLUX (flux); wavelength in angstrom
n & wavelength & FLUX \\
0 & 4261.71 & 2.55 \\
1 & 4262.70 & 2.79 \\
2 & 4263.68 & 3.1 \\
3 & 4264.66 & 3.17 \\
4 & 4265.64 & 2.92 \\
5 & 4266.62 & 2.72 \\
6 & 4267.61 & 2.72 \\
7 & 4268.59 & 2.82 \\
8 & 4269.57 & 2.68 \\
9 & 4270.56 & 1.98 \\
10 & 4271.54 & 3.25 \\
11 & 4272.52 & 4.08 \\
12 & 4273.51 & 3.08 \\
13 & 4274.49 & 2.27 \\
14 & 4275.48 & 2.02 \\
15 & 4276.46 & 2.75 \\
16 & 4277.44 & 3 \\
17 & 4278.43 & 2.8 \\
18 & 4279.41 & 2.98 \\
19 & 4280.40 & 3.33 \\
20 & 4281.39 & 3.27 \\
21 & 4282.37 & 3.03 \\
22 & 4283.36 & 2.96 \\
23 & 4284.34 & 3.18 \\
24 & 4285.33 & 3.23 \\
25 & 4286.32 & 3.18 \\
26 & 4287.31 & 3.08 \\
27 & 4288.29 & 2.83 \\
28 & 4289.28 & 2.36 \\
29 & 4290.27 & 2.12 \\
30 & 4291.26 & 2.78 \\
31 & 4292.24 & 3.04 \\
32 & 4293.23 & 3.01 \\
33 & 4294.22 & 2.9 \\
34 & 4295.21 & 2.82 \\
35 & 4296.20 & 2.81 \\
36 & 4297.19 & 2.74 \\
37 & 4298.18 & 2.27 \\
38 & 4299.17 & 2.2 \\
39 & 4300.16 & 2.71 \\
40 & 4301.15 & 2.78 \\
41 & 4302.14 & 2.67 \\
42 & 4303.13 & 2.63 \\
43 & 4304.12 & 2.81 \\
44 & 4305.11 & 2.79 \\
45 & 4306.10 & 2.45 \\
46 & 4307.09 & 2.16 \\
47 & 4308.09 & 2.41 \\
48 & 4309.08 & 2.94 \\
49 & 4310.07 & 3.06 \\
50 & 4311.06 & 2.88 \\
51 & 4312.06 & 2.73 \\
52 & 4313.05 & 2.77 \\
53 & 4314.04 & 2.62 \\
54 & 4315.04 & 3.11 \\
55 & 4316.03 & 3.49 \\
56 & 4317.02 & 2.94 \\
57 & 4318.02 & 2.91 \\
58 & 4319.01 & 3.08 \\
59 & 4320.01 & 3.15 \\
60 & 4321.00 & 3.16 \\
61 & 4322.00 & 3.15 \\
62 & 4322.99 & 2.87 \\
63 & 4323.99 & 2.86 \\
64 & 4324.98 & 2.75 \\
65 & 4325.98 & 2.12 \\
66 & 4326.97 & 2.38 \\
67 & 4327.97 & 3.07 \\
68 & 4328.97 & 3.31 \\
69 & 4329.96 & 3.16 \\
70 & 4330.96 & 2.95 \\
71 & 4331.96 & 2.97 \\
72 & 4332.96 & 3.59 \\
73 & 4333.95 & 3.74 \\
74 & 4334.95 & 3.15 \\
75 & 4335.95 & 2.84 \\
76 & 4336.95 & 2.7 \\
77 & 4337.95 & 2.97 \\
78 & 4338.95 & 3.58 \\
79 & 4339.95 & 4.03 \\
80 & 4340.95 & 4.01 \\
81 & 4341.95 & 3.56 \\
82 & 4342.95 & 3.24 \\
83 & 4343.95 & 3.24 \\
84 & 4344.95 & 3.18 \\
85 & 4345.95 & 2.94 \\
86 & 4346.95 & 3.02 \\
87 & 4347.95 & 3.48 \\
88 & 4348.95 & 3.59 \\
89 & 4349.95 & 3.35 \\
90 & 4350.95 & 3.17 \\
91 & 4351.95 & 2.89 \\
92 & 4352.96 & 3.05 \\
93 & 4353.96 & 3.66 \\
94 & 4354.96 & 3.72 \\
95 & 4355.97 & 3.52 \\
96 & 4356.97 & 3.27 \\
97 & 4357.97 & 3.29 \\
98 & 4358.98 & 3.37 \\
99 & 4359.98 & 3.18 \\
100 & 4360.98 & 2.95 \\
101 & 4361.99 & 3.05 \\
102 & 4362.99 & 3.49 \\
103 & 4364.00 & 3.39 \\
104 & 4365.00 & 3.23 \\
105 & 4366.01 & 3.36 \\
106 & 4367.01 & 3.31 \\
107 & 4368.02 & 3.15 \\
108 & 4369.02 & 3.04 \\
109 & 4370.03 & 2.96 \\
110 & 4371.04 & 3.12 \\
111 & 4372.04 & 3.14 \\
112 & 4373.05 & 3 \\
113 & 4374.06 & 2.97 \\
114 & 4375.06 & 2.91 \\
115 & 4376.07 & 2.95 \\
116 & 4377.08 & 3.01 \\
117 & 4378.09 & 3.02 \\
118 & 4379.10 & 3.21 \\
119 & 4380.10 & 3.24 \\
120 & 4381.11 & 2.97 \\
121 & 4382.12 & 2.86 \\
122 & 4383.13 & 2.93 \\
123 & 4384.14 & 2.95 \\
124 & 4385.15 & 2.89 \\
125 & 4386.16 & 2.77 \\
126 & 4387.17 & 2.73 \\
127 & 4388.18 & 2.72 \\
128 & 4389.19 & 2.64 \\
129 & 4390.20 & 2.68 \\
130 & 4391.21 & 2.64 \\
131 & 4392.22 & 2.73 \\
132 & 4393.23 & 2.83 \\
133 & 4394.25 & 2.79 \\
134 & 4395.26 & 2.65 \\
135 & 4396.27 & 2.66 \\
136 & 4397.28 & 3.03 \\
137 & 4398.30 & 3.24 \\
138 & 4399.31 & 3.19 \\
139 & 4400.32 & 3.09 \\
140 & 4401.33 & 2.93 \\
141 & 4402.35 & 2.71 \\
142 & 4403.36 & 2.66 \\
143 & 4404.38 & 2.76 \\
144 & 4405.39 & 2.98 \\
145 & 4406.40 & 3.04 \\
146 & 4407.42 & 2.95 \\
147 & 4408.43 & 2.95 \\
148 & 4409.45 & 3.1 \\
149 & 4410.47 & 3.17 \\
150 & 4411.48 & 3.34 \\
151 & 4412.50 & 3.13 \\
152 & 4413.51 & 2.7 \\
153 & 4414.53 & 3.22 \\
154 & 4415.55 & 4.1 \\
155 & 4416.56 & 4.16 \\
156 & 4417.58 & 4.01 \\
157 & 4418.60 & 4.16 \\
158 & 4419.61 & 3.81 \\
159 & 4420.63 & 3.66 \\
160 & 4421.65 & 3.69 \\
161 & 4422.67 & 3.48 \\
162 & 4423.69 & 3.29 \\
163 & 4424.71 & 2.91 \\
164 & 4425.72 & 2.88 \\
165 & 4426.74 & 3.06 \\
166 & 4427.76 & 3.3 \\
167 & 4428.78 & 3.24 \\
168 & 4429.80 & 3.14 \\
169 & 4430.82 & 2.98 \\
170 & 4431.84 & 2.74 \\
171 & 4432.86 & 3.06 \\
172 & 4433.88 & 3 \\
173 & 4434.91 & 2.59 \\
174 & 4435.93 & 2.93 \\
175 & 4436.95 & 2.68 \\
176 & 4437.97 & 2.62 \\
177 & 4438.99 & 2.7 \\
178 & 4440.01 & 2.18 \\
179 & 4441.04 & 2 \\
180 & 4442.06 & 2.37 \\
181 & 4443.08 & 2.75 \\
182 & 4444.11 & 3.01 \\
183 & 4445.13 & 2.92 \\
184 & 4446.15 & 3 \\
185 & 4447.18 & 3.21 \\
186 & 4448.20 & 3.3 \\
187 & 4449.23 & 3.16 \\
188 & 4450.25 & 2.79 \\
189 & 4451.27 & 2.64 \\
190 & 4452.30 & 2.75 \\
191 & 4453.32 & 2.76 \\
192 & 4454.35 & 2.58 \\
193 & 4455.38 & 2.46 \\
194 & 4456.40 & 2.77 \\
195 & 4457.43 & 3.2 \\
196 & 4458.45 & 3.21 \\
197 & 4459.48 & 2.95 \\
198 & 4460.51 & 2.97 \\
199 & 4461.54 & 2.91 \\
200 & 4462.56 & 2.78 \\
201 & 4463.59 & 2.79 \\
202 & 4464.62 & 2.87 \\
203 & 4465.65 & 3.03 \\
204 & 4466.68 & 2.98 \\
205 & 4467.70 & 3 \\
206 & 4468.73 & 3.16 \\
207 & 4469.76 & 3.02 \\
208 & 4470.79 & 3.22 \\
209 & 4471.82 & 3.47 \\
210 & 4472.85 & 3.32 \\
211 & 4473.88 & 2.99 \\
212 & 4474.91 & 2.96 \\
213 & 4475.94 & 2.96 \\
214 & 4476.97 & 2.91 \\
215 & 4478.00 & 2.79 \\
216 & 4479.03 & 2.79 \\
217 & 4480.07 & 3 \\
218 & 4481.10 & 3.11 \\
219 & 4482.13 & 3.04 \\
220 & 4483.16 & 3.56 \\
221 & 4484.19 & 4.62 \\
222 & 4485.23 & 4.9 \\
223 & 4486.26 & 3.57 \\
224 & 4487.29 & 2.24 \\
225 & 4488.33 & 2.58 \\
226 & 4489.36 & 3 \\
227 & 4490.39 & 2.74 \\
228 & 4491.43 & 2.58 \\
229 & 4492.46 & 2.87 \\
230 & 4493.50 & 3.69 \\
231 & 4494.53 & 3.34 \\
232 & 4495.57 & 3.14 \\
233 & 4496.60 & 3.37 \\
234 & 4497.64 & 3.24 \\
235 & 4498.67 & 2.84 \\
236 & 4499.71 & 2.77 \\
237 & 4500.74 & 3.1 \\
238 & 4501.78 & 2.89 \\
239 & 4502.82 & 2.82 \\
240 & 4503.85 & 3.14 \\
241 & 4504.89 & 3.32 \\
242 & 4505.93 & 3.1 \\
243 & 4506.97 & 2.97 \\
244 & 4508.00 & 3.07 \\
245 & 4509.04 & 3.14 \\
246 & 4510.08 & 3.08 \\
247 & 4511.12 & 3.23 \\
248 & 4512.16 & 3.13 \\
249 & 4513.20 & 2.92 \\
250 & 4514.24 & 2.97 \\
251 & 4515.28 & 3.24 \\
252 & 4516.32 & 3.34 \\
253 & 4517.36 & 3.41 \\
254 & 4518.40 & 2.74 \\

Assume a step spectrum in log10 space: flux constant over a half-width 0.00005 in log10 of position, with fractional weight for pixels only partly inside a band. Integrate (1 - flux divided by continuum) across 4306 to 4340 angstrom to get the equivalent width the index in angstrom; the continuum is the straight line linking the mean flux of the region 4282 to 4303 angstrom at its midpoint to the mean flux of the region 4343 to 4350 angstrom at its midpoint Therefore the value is 0.99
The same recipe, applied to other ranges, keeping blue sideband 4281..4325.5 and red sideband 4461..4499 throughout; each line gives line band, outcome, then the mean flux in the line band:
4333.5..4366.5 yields -4.5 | 3.31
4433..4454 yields 2.0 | 2.77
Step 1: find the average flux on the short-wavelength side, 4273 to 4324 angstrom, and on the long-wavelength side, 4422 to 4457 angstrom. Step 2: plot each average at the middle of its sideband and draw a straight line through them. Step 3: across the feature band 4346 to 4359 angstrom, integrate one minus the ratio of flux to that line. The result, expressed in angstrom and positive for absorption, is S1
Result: -2.2 angstrom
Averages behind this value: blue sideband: 2.83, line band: 3.32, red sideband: 2.86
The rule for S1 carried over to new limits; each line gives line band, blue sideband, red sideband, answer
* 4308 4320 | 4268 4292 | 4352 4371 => 0.4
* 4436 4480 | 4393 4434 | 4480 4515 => 3.9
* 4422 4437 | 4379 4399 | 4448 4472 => -0.7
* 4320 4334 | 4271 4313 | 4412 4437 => -0.2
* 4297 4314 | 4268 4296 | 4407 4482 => 1.5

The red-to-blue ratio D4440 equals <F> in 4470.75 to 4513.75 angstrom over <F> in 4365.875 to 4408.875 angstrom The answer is 1.07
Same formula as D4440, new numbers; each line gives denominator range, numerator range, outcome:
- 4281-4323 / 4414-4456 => 1.08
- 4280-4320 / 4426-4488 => 1.05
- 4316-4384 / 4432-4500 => 0.94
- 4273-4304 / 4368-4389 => 1.06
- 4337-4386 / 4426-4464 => 0.89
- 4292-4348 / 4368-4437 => 1.04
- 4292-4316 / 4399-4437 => 1.17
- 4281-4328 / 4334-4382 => 1.15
